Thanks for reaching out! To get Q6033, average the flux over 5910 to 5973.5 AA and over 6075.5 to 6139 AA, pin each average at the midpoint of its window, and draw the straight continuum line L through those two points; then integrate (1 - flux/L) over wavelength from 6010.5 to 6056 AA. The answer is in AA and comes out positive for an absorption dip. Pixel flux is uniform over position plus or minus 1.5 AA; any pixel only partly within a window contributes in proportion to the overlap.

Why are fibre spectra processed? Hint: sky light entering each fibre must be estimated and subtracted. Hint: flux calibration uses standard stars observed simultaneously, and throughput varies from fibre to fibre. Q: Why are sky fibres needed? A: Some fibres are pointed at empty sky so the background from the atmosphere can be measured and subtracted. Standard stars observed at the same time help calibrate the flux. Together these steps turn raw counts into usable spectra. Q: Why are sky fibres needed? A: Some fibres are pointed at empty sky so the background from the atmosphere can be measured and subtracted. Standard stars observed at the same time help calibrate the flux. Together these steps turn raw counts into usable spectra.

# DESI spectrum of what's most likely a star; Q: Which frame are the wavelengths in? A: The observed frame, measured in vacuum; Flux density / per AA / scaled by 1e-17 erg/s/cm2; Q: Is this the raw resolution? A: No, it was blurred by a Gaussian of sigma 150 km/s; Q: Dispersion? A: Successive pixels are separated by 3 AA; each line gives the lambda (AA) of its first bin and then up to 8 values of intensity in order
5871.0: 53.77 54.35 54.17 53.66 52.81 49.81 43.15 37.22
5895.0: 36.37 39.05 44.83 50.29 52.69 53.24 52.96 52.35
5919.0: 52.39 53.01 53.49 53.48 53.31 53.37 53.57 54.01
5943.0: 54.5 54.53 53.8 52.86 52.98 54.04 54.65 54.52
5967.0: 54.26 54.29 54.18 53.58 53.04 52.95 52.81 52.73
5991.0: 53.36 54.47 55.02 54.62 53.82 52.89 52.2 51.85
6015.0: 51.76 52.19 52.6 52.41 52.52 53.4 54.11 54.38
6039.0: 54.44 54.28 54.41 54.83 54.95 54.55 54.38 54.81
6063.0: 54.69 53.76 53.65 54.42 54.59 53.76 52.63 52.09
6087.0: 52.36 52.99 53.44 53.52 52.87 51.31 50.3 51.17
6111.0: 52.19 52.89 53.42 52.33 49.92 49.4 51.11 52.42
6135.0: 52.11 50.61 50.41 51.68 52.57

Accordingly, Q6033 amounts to -0.64 AA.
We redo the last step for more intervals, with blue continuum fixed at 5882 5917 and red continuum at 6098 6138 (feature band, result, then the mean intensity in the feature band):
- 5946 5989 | -4.7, 53.7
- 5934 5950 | -2.1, 54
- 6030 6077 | -3.9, 54.4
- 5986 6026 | -3.1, 53.1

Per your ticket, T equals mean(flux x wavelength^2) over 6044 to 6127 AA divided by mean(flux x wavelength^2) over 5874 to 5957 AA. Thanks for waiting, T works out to 1.11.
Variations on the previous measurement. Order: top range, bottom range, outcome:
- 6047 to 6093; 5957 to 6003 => 1.03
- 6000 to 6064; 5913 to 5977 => 1.03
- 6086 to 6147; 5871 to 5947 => 1.10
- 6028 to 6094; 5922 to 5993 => 1.04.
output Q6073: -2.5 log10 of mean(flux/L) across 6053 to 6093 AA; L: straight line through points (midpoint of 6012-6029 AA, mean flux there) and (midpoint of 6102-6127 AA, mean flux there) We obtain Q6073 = -0.04 mag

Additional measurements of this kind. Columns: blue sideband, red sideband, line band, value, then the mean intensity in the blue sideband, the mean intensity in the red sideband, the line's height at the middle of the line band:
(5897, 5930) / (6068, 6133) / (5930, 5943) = -0.05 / 50.9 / 52.4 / 51.1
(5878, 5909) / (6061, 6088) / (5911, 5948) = -0.12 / 46.2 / 53.6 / 47.7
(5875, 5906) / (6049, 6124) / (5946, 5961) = -0.11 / 46.4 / 53.1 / 48.5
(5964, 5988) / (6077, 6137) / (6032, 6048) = -0.03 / 53.6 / 52.1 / 52.9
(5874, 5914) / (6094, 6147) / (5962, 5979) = -0.10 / 47.9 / 51.7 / 49.2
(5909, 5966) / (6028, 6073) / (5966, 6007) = 0.00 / 53.5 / 54.3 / 53.9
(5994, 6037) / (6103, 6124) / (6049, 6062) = -0.04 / 53.2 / 51.8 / 52.6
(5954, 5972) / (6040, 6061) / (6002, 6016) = 0.04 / 54.2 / 54.6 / 54.4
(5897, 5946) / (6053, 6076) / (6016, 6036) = 0.01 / 51.9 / 54.3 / 53.7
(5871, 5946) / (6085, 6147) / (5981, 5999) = -0.05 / 50.5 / 51.8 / 51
